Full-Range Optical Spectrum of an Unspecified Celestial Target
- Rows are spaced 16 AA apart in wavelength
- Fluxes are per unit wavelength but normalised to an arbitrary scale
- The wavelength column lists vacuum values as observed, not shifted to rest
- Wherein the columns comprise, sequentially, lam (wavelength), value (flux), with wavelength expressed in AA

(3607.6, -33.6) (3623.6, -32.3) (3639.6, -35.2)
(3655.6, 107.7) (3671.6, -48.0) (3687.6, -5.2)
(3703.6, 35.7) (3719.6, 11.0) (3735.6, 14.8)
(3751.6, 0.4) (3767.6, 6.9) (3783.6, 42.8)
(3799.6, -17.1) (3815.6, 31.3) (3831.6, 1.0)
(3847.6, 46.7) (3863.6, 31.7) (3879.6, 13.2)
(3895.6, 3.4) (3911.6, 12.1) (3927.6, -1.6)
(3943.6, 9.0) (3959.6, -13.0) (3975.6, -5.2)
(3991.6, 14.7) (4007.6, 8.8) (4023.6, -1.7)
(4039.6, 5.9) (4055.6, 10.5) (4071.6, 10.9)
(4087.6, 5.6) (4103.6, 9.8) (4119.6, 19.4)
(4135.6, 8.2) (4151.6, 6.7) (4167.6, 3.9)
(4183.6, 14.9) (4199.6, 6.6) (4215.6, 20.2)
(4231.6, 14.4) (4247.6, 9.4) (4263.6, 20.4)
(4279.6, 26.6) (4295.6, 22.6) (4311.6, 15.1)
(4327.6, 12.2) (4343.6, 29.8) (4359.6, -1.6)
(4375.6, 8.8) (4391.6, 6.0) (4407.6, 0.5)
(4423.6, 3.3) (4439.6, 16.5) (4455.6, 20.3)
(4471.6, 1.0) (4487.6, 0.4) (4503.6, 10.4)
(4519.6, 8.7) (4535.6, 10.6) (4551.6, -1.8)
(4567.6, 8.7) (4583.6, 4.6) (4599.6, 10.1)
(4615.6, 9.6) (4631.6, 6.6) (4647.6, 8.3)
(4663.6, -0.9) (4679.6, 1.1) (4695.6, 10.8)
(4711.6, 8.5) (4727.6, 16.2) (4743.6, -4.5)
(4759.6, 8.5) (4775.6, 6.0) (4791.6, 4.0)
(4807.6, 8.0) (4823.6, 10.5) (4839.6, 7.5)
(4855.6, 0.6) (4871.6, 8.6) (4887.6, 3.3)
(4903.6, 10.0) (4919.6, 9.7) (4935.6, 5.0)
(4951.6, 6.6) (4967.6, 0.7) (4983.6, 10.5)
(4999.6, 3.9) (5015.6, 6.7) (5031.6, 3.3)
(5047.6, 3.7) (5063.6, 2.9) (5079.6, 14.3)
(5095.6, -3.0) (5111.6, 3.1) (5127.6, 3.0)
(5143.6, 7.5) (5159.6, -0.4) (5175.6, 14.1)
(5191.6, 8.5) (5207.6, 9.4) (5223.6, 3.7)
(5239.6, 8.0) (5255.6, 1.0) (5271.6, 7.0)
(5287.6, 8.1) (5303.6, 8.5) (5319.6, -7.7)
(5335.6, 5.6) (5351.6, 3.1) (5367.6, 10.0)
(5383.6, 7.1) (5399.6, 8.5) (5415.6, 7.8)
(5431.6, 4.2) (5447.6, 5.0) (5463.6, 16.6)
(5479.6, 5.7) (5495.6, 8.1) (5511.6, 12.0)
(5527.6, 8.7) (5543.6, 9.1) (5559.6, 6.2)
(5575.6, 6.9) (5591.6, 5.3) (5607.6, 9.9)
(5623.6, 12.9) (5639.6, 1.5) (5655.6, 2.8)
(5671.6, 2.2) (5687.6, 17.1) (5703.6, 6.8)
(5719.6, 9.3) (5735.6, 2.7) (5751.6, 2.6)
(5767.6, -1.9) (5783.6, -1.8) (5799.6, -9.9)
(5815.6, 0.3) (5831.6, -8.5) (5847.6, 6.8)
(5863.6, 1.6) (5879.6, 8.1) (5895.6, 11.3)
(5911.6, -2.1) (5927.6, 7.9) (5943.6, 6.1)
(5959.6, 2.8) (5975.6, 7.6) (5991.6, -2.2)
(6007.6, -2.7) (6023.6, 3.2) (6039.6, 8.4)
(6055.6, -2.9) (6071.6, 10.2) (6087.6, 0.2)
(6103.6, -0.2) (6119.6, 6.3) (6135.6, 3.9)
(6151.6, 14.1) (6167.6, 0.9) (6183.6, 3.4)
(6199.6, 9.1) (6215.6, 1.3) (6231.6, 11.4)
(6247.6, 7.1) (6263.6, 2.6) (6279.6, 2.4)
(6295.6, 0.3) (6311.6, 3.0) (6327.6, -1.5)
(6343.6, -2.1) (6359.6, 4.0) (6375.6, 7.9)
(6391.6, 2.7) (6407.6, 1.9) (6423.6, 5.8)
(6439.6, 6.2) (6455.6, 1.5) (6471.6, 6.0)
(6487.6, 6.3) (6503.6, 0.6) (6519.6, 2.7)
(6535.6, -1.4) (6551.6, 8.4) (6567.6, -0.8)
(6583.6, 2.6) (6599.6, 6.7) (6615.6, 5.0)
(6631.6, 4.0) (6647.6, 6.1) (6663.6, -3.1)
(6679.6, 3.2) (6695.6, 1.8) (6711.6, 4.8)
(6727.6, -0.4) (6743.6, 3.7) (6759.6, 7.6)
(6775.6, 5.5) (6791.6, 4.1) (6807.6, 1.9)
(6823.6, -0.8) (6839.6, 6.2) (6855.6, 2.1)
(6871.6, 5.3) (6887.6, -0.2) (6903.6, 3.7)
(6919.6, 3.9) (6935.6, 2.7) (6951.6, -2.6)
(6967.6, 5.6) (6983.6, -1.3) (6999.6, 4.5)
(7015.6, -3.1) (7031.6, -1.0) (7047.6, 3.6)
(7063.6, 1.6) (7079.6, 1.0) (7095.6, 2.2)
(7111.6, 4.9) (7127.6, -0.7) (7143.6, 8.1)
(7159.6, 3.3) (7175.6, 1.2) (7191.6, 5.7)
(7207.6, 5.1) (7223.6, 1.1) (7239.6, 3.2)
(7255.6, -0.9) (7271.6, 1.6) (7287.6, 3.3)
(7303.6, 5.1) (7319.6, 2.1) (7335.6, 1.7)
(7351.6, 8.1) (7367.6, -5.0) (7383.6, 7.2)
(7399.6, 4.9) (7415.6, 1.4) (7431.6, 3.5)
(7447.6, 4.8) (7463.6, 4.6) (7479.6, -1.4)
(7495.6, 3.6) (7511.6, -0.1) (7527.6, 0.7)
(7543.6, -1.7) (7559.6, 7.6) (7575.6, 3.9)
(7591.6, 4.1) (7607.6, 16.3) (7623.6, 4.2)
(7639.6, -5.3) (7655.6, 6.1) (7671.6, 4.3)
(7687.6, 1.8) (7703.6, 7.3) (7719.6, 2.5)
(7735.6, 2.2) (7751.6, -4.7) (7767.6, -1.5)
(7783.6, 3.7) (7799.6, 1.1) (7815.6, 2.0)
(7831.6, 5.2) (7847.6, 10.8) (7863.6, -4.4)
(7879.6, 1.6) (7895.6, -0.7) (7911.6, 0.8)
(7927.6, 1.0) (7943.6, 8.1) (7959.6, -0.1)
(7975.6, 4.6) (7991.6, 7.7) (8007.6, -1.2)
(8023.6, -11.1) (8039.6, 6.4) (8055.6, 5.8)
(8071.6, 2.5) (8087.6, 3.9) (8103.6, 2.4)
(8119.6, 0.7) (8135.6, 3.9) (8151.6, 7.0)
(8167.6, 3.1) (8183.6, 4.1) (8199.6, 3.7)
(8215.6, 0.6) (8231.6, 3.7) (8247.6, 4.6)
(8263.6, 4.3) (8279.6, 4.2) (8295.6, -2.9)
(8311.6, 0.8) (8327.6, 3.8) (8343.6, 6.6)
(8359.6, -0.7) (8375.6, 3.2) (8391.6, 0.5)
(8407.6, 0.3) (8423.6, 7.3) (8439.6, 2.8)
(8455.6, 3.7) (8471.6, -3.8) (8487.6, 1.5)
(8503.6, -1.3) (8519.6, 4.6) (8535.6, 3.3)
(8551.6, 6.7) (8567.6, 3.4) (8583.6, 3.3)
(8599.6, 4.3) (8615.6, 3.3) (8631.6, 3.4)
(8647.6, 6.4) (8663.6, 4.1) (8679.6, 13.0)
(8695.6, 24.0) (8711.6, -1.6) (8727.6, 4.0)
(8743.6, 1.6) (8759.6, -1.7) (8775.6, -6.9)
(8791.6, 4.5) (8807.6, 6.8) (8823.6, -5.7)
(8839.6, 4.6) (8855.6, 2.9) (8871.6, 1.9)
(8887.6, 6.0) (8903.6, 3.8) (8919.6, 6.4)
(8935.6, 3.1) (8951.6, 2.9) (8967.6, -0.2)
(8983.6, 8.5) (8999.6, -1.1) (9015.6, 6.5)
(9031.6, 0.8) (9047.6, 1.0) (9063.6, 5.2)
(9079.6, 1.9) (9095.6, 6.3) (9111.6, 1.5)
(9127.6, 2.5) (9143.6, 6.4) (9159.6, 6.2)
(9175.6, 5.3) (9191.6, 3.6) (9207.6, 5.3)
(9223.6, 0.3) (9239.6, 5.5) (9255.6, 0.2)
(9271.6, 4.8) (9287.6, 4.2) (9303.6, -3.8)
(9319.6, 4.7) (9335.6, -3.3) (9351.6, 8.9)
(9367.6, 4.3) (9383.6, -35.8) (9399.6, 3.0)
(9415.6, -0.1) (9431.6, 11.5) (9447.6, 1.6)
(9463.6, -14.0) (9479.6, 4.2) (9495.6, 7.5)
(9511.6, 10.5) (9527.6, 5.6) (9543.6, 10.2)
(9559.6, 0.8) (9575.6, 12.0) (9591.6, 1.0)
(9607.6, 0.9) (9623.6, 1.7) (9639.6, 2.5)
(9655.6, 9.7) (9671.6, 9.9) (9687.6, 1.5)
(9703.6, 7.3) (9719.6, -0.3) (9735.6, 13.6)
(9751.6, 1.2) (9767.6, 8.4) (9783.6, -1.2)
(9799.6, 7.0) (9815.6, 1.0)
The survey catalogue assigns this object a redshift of 1.330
